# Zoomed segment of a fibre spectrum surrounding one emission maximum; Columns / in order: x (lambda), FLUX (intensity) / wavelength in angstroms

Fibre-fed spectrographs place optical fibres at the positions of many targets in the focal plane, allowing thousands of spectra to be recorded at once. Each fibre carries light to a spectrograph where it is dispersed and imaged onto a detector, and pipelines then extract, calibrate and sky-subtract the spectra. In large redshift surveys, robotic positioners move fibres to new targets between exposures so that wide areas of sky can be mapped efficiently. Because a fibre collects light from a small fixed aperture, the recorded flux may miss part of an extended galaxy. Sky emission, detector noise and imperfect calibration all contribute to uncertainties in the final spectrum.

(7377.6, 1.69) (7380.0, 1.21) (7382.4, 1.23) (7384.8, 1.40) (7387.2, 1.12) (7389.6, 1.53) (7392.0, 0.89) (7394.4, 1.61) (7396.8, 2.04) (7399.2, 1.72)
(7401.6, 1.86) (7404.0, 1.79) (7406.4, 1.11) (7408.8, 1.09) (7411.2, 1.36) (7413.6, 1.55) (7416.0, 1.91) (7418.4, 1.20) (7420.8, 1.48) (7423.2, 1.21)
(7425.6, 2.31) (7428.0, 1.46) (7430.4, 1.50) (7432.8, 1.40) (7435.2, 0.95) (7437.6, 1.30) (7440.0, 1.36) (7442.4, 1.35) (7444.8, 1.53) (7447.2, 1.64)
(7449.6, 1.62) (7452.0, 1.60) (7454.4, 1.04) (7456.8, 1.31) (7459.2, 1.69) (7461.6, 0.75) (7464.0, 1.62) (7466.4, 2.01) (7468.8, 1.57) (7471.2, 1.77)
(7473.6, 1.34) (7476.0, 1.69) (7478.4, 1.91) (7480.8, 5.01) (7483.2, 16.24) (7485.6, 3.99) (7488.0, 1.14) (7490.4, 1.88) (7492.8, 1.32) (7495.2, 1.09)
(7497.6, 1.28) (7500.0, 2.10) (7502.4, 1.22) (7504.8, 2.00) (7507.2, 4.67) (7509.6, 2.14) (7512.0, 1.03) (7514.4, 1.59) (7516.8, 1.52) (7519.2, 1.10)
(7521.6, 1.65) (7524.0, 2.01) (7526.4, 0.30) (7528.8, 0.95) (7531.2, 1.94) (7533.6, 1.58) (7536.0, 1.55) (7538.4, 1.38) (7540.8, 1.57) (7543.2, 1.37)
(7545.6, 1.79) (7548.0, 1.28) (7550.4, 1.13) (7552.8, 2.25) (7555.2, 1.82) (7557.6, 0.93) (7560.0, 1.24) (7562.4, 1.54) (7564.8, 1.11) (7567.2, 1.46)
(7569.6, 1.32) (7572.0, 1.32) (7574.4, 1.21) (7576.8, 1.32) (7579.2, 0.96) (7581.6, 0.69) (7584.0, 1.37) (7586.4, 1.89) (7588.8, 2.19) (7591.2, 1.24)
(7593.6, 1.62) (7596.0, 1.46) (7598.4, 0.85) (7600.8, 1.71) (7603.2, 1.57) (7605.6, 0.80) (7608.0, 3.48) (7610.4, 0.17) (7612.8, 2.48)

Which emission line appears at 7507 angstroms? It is [N II]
